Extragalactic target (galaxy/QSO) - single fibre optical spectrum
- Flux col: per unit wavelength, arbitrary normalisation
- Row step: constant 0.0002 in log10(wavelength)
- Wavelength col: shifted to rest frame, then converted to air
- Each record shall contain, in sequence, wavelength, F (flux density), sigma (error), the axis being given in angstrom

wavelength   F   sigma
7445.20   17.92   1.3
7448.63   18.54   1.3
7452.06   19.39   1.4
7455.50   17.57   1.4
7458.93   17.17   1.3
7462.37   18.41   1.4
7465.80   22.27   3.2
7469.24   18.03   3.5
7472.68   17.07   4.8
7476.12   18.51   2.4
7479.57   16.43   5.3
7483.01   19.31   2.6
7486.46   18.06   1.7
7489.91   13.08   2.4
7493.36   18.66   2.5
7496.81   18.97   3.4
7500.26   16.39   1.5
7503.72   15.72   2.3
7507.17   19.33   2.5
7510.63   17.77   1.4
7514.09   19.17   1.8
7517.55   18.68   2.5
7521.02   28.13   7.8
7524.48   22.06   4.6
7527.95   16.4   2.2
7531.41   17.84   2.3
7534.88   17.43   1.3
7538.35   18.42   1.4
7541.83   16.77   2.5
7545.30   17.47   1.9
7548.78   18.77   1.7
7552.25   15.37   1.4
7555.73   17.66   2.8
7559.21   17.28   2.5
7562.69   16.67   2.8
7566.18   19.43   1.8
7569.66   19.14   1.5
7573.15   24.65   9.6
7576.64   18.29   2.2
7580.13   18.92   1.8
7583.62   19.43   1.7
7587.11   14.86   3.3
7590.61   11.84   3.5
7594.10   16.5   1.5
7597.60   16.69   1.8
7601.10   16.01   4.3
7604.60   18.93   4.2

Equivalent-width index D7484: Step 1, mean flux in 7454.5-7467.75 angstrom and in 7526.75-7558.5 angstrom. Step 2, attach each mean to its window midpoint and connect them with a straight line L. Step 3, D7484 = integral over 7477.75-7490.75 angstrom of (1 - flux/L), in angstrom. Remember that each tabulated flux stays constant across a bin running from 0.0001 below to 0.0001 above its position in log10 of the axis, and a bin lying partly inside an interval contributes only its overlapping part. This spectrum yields 1.06 angstrom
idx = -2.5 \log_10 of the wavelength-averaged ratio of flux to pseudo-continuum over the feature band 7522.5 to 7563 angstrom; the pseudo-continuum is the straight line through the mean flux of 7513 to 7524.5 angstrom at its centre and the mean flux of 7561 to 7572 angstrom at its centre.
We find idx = 0.15 mag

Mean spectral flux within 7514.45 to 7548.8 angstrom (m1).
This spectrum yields 19.2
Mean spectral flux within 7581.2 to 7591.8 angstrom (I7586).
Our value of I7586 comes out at 15.8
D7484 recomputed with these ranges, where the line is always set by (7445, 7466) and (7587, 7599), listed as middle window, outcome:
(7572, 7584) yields -3.8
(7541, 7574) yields -4.9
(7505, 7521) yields -2.5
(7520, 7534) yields -3.2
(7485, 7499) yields 0.4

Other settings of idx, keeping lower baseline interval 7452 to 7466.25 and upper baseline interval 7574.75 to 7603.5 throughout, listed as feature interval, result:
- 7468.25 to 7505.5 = 0.06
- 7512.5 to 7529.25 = -0.19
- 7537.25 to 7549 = -0.02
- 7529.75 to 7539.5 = -0.02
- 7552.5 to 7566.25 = -0.01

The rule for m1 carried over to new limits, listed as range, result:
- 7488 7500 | 16.9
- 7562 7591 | 18.5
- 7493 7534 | 19.1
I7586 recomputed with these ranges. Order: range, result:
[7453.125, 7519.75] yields 18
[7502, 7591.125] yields 18.5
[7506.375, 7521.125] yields 19.9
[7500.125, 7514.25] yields 17.7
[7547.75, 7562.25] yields 17.2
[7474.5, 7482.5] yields 17.7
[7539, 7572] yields 17.8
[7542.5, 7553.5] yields 17.3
